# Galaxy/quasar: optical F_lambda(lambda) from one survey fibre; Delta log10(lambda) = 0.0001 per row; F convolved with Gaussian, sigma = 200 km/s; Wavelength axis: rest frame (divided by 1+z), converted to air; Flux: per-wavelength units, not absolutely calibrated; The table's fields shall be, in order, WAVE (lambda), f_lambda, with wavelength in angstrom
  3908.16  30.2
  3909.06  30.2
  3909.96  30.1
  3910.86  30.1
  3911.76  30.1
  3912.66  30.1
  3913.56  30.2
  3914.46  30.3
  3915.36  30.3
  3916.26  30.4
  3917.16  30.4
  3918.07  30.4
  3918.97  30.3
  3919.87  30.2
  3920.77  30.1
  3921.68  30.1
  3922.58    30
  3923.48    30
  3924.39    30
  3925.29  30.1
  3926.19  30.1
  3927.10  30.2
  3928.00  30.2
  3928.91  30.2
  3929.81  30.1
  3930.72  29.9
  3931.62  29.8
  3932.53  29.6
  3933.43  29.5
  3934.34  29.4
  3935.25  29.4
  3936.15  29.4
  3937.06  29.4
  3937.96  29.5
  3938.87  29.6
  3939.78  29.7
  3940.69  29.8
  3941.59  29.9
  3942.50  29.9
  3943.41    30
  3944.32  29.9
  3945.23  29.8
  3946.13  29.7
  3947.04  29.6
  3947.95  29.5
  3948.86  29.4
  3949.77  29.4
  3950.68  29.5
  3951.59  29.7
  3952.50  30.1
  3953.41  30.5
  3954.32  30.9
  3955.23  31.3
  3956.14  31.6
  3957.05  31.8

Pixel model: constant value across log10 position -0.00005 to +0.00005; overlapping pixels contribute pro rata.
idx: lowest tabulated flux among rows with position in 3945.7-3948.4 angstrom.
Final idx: 29.5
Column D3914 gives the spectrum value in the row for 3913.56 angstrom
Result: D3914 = 30.2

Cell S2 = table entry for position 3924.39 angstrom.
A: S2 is 30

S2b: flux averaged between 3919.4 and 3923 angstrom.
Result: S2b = 30.1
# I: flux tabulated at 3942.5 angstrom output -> 29.9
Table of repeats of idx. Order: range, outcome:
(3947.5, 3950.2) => 29.4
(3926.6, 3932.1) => 29.8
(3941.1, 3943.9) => 29.9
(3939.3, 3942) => 29.7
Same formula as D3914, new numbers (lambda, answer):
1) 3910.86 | 30.1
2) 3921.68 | 30.1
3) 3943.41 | 30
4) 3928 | 30.2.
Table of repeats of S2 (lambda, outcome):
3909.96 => 30.1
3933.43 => 29.5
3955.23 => 31.3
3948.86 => 29.4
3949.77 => 29.4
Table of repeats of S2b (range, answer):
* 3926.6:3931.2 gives 30.1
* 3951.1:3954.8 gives 30.3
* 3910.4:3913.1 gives 30.1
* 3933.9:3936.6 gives 29.4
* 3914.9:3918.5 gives 30.3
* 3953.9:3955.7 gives 31.1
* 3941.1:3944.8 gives 29.9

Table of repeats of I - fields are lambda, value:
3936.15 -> 29.4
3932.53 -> 29.6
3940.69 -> 29.8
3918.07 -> 30.4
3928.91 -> 30.2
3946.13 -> 29.7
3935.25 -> 29.4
